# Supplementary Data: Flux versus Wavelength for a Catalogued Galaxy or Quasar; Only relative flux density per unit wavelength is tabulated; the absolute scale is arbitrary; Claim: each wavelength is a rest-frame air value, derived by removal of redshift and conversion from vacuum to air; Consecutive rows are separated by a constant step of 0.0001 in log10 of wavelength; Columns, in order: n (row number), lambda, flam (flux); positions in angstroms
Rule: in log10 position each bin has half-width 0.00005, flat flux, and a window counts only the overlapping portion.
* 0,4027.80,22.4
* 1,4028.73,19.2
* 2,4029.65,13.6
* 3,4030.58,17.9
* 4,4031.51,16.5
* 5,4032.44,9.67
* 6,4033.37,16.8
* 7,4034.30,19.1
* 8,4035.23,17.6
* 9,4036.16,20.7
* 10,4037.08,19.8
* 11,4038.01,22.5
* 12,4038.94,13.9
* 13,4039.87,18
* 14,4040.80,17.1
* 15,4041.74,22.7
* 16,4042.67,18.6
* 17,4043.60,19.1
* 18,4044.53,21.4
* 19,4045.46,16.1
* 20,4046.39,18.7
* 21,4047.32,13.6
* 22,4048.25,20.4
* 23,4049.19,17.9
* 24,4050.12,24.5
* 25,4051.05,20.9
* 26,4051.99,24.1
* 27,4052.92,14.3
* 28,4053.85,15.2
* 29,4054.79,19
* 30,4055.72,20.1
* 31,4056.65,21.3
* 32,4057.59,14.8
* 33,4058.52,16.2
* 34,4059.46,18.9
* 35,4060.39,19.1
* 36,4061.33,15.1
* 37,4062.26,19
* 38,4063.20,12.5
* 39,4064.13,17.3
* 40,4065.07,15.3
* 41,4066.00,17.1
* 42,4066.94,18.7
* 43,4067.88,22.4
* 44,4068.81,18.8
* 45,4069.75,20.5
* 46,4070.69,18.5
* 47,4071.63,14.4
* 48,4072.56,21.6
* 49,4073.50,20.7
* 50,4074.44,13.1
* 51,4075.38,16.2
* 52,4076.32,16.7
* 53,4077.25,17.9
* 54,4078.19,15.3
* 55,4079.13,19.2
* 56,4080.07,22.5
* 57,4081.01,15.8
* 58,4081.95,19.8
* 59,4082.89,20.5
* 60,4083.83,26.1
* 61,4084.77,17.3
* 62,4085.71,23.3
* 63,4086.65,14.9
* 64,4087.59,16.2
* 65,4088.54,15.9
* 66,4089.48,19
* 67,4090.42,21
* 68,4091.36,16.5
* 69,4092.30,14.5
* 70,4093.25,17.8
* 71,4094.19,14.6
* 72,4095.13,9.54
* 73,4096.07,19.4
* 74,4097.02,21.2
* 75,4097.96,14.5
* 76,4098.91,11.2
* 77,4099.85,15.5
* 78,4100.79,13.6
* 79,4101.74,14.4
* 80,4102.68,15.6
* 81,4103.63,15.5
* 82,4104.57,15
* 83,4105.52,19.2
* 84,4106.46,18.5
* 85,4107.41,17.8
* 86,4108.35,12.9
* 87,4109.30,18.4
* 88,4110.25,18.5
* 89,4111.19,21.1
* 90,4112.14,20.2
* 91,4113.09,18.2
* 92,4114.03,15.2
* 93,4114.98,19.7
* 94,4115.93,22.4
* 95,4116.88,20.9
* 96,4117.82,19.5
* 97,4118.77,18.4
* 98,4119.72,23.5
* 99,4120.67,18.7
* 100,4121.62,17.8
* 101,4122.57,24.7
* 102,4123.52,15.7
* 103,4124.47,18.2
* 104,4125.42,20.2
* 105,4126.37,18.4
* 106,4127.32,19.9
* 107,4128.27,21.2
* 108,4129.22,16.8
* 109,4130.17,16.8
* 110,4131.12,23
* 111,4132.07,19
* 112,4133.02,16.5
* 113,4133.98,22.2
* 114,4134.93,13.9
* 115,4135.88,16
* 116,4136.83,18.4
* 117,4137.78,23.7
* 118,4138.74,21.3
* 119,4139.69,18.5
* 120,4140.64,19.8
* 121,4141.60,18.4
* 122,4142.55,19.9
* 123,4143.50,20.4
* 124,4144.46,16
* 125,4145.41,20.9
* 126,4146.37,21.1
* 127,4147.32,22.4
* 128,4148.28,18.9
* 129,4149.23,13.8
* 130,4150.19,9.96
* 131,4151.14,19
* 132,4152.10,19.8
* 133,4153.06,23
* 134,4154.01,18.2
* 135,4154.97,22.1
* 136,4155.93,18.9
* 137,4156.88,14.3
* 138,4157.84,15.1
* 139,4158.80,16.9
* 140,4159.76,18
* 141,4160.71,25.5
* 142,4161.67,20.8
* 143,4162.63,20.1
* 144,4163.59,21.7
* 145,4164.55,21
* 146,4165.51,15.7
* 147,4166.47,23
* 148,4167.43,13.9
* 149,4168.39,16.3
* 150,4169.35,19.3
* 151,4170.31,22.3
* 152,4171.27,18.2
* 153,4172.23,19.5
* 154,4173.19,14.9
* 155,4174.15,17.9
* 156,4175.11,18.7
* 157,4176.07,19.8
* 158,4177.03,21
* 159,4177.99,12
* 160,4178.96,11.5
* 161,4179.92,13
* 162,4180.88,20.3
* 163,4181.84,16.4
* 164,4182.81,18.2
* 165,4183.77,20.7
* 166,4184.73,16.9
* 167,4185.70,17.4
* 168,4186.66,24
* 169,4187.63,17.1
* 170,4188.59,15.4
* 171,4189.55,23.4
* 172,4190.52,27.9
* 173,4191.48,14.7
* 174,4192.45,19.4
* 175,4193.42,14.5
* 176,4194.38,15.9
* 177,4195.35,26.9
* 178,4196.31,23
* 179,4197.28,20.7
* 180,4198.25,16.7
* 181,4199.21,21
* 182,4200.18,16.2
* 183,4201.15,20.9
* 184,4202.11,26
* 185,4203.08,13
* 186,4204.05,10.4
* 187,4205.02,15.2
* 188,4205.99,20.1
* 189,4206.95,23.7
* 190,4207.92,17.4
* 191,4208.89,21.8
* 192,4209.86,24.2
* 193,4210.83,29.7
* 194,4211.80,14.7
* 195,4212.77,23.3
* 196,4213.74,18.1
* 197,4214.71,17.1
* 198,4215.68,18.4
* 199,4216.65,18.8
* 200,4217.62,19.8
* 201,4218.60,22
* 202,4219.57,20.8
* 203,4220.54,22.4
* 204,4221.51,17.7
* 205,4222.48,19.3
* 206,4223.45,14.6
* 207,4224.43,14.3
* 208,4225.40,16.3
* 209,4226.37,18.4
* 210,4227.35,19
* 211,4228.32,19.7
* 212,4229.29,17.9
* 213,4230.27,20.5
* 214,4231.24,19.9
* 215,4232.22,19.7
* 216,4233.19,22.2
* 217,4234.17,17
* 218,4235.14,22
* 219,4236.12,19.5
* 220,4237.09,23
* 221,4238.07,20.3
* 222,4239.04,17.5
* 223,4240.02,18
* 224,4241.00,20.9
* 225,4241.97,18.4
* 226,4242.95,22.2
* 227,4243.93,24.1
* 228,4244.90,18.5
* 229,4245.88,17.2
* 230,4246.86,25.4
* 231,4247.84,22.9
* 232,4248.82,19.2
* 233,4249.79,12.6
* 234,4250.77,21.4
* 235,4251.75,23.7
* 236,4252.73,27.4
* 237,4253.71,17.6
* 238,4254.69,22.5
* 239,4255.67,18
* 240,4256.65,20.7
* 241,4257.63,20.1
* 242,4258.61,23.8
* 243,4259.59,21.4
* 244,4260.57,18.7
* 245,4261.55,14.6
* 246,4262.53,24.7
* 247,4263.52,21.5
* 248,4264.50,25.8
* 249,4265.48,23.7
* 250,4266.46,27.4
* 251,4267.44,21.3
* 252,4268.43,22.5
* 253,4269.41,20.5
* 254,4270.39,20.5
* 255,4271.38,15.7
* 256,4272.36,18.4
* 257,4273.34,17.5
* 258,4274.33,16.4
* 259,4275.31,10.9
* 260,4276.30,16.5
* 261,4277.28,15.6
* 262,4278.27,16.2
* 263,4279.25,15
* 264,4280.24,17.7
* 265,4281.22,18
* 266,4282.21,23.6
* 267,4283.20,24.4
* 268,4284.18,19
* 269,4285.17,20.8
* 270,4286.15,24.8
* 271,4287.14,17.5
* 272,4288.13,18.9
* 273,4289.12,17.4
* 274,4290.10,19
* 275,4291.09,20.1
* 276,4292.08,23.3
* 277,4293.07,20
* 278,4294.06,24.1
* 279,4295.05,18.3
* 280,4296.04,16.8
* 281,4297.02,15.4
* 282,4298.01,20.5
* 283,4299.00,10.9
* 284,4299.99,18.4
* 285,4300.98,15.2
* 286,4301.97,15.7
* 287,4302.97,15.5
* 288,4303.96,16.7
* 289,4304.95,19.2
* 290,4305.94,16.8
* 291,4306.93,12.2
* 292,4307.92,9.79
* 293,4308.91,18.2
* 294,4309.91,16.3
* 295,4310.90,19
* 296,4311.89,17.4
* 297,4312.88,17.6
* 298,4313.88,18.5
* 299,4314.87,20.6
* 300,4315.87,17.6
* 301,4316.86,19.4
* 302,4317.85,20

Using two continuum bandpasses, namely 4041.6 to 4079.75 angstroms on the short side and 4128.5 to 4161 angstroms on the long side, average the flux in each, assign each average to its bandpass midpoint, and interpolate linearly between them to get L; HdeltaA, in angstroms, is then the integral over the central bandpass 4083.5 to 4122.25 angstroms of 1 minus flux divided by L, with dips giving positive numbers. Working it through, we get 1.77 angstroms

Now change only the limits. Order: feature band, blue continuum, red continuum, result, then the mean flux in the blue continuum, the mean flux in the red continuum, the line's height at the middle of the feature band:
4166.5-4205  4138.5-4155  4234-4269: 2.7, 19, 21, 19.7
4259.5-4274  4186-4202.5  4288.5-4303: -1.7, 20.2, 18.1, 18.7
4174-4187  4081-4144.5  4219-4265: 1.1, 18.2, 20.1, 19.2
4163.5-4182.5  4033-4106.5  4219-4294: 1.2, 17.9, 19.8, 19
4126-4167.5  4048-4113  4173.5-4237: -1.3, 17.7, 19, 18.4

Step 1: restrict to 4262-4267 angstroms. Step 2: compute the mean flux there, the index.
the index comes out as 24.5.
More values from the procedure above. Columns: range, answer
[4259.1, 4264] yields 20.2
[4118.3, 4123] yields 20.6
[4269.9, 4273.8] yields 18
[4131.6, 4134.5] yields 19.1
